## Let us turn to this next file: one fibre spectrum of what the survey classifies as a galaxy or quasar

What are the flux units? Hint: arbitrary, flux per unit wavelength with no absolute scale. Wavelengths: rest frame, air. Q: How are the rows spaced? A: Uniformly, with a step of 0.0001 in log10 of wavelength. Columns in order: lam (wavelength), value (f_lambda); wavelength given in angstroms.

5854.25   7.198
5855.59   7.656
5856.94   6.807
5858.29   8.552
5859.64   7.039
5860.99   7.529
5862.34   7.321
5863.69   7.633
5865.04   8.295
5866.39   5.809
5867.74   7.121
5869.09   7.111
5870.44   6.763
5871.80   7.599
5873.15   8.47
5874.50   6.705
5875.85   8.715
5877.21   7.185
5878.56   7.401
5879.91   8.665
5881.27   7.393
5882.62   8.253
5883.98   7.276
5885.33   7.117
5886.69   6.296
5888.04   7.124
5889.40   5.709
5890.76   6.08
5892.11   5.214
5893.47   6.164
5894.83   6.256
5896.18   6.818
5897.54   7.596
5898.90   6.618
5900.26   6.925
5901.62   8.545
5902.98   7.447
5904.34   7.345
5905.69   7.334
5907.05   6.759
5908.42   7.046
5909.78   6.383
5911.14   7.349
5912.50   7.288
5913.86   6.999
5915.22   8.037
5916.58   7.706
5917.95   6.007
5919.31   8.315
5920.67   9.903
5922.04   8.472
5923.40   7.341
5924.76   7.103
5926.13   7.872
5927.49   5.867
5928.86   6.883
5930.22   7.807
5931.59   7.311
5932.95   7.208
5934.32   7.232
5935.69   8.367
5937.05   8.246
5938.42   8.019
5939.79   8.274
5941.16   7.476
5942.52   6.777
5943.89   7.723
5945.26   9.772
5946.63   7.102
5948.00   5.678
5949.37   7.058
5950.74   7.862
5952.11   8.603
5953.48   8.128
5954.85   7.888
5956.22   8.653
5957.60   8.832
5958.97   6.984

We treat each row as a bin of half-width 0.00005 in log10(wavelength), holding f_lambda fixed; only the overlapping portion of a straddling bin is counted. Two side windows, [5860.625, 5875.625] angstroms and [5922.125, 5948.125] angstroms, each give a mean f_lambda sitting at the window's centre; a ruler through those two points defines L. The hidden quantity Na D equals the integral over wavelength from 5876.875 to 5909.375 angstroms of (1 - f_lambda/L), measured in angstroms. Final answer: 1.8 angstroms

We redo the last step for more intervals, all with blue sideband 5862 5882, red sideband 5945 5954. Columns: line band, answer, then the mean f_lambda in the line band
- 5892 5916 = 1.6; 7.05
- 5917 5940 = -0.2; 7.65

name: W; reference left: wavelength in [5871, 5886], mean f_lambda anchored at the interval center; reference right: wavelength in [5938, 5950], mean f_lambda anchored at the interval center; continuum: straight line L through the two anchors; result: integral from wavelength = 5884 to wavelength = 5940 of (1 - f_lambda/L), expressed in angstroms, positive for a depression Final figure 2.87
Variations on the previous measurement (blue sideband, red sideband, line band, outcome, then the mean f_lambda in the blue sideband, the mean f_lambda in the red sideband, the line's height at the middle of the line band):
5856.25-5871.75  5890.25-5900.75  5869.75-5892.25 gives -1.2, 7.28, 6.46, 6.84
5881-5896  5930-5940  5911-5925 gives -0.7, 6.61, 7.78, 7.36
